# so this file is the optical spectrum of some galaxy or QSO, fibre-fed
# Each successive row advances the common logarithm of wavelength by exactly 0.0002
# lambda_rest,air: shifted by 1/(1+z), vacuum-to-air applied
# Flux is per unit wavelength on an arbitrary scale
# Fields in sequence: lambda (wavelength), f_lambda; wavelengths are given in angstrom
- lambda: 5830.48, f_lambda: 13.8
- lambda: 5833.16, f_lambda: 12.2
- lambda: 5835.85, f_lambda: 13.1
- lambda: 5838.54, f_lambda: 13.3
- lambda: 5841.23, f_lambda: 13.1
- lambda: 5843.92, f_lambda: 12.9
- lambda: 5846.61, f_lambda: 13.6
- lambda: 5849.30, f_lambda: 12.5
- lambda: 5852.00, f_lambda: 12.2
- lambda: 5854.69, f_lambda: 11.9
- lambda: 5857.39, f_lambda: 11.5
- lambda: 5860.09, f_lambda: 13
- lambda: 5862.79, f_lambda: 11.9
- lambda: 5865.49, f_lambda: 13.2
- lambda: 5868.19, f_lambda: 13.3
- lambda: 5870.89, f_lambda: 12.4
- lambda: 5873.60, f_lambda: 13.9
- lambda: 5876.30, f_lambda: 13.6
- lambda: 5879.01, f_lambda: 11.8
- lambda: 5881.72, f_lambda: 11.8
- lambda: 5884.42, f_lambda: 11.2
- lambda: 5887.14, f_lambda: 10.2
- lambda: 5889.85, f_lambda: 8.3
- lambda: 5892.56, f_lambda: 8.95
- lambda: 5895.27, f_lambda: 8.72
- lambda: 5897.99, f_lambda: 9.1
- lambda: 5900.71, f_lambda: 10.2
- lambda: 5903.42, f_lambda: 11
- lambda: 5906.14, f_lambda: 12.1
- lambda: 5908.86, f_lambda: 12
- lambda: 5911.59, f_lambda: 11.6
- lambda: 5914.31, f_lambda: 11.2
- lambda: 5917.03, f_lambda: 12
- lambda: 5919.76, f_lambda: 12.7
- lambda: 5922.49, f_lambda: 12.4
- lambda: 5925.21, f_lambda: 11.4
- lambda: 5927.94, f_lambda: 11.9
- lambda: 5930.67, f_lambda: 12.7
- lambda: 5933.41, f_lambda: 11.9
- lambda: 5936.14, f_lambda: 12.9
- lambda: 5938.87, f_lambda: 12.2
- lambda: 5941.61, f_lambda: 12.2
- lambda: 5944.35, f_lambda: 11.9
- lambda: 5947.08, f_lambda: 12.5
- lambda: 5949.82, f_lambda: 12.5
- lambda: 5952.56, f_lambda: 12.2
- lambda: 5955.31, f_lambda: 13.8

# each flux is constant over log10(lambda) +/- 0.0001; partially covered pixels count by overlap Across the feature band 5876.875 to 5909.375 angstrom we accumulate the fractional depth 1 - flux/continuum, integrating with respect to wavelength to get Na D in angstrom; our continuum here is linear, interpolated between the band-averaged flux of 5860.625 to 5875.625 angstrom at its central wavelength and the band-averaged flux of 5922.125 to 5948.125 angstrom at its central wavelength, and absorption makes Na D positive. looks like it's 5.6 angstrom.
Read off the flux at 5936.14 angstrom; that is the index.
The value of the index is 12.9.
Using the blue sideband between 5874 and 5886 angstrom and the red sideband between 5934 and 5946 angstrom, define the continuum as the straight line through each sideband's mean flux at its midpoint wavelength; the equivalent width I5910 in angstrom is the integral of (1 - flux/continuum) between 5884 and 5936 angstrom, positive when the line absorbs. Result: 5.0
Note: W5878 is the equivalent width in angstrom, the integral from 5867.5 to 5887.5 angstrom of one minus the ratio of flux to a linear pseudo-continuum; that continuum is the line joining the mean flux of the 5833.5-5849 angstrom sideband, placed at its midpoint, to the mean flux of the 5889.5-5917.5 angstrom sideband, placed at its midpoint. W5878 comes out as -1.3 angstrom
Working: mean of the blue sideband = 13.1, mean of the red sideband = 10.5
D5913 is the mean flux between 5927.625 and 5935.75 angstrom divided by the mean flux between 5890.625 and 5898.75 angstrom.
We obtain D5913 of 1.38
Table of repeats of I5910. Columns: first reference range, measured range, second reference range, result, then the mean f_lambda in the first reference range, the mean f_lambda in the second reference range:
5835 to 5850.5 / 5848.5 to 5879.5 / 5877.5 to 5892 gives -2.2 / 13.1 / 10.6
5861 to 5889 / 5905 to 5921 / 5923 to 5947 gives 0.4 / 12.3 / 12.2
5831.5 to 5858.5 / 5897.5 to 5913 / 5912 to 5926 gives 1.2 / 12.7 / 11.9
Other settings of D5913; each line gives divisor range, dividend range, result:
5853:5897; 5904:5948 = 1.04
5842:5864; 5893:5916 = 0.86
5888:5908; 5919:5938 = 1.25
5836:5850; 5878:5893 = 0.80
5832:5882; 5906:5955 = 0.96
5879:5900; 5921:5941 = 1.23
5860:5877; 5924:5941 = 0.93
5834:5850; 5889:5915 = 0.79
